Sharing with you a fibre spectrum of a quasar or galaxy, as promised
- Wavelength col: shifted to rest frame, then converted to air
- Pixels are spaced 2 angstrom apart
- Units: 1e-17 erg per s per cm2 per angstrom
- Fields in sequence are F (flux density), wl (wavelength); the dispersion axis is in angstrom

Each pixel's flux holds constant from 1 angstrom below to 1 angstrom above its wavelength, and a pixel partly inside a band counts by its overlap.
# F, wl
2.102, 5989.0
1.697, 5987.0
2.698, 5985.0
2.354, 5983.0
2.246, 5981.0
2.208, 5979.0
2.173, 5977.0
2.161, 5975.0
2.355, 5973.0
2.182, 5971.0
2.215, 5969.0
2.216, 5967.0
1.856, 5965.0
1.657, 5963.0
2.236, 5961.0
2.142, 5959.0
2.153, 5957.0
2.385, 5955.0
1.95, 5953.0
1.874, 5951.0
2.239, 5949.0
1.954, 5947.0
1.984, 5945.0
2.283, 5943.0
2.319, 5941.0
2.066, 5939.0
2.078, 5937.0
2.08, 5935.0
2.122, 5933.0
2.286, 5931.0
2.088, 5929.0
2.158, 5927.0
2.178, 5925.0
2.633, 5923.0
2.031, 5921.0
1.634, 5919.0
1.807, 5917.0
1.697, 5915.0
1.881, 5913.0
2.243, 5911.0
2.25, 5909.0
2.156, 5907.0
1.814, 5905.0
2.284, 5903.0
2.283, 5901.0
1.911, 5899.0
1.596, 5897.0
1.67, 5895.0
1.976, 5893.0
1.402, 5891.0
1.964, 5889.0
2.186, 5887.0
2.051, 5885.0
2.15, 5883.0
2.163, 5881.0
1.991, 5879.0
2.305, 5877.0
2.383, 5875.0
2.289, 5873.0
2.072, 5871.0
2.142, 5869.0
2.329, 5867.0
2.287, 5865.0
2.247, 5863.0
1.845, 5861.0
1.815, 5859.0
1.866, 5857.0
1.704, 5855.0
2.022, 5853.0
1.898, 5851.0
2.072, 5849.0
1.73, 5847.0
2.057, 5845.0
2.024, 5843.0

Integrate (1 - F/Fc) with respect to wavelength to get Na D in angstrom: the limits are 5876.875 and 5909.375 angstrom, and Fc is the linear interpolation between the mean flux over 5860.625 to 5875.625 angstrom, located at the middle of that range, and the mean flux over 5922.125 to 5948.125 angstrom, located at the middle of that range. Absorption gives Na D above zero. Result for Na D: 2.9 angstrom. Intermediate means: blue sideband 2.21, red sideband 2.17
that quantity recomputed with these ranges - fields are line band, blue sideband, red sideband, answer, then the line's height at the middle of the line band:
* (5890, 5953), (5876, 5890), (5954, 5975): 2.9 angstrom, 2.13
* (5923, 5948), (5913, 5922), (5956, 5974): -3.1 angstrom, 1.92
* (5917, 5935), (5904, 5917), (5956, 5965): -1.1 angstrom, 2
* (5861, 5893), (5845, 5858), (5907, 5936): -2.5 angstrom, 1.96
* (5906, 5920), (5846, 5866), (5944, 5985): 0.7 angstrom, 2.05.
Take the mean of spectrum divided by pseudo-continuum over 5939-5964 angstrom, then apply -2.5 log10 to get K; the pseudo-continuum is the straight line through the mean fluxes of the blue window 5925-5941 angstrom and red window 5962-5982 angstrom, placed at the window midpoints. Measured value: 0.02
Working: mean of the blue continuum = 2.14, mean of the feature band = 2.1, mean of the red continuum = 2.13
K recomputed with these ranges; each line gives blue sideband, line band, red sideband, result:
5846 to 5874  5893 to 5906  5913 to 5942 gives 0.068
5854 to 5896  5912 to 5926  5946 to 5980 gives 0.052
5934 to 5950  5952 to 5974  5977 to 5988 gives 0.030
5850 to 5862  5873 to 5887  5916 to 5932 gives -0.126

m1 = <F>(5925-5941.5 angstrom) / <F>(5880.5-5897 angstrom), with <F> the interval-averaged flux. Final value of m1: 1.1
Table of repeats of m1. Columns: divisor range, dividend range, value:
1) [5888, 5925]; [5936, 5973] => 1.07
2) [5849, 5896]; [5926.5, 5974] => 1.04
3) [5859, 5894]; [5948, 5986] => 1.04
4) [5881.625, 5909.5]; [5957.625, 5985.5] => 1.11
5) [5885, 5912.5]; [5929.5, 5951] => 1.07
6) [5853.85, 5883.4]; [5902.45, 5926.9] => 0.97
